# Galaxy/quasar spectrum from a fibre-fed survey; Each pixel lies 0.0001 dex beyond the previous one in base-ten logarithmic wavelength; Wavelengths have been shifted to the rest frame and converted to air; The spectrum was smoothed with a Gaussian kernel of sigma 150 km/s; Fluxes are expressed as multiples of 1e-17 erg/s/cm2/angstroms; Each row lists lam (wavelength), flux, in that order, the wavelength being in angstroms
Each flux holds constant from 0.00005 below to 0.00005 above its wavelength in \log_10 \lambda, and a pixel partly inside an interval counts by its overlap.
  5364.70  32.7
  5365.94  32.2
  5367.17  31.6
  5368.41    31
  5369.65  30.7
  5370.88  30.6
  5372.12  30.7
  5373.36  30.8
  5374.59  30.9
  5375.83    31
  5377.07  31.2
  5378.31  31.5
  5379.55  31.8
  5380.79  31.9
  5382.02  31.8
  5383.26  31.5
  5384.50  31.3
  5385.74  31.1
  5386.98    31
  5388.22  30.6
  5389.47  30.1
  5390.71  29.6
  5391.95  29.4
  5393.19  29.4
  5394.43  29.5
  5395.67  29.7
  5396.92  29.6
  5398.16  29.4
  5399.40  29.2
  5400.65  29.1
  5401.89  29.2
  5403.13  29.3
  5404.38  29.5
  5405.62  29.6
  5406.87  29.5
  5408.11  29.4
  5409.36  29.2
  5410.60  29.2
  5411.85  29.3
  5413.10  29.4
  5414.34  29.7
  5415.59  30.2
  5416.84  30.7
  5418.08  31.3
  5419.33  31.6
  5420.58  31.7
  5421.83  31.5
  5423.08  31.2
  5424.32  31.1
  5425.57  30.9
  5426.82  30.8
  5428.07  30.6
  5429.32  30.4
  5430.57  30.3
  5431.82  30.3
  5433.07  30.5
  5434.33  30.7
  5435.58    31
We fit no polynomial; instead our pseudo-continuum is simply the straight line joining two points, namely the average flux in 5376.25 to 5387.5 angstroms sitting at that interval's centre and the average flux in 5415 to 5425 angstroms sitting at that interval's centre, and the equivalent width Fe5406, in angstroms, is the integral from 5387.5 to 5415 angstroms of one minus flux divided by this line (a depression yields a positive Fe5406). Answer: 1.6 angstroms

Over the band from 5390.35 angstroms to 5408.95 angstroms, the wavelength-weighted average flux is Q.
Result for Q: 29.4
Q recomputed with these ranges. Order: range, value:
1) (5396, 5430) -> 30.1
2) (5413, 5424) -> 30.9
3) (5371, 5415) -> 30.2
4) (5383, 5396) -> 30.3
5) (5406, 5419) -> 29.8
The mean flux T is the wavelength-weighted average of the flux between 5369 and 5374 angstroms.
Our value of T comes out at 30.7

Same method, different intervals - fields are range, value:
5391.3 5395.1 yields 29.5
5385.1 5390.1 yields 30.7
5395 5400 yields 29.5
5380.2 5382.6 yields 32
